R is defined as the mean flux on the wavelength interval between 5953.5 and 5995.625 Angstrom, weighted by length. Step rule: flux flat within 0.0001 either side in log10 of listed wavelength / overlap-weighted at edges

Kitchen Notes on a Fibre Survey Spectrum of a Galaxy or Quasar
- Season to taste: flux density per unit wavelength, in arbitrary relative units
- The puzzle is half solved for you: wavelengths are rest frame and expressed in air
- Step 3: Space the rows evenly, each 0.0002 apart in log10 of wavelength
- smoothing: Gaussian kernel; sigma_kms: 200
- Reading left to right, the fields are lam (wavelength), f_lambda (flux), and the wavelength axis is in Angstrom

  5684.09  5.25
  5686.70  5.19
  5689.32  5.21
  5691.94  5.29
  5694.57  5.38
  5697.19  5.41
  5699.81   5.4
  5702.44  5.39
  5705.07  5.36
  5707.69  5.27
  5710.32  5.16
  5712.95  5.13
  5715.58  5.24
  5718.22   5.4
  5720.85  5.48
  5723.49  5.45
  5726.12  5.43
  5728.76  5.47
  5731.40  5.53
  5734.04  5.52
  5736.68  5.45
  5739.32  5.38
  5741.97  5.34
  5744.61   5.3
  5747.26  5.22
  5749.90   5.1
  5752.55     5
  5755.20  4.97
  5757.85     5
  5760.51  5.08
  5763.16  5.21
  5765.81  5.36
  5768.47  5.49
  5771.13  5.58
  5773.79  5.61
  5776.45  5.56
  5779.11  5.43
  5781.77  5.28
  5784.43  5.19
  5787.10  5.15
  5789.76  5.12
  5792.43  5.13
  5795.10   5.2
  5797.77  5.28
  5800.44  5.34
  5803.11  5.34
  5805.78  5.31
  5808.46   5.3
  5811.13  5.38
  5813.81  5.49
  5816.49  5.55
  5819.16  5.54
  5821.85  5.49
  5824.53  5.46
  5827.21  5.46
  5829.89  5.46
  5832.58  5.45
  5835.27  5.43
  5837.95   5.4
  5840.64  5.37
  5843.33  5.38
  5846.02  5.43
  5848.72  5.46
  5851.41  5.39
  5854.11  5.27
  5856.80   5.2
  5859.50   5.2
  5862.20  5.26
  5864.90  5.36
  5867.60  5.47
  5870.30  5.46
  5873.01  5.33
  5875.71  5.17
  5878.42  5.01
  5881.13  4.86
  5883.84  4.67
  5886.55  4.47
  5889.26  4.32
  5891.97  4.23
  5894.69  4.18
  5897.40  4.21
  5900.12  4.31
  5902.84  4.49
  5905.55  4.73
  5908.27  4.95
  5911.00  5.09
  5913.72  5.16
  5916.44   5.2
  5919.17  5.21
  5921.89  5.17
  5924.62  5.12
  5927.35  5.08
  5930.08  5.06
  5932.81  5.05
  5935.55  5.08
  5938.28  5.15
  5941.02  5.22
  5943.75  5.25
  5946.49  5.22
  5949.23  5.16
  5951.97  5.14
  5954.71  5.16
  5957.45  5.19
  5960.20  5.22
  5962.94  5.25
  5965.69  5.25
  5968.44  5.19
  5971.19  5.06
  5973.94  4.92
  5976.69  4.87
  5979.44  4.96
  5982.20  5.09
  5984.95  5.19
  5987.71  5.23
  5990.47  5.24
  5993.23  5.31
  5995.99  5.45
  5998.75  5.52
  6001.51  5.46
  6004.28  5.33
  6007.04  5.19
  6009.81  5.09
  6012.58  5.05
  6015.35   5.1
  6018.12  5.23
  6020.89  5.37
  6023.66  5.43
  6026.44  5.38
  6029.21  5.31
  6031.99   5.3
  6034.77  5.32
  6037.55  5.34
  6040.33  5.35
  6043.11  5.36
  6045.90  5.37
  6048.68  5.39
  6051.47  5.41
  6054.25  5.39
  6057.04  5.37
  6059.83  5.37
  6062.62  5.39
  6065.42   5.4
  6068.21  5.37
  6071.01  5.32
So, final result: 5.15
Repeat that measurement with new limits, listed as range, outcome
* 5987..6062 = 5.32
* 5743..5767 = 5.14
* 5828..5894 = 5.16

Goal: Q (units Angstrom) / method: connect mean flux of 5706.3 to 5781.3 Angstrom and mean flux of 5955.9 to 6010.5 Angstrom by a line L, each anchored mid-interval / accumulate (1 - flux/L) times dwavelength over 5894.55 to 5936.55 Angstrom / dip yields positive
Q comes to 2.70 Angstrom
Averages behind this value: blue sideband 5.33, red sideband 5.2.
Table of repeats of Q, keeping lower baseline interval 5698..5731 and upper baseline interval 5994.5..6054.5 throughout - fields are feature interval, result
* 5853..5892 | 2.16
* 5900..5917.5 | 1.50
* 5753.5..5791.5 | 0.46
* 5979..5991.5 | 0.41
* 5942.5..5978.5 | 1.27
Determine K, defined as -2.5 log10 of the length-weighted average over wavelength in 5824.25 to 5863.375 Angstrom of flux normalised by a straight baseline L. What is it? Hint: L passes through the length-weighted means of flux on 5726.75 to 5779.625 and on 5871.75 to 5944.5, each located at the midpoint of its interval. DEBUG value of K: -0.06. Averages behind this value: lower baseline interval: 5.33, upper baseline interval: 4.88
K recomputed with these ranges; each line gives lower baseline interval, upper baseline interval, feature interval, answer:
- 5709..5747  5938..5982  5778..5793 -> 0.020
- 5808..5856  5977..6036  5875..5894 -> 0.160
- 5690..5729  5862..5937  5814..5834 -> -0.083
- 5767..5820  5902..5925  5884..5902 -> 0.177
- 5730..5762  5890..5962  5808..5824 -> -0.069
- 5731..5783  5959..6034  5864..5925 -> 0.084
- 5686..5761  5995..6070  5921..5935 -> 0.048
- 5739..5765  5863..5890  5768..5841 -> -0.058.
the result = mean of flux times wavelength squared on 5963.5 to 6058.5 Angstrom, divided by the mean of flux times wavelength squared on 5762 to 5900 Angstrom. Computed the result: 1.1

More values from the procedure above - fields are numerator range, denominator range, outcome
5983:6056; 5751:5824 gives 1.08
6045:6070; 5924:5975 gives 1.08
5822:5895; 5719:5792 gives 1.01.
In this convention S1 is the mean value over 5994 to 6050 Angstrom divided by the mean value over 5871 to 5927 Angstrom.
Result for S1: 1.1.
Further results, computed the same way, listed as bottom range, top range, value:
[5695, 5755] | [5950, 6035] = 0.98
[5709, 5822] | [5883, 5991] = 0.93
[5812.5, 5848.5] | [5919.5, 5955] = 0.94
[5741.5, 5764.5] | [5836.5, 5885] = 1.03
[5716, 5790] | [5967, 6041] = 0.98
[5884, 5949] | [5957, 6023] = 1.07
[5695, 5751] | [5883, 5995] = 0.93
